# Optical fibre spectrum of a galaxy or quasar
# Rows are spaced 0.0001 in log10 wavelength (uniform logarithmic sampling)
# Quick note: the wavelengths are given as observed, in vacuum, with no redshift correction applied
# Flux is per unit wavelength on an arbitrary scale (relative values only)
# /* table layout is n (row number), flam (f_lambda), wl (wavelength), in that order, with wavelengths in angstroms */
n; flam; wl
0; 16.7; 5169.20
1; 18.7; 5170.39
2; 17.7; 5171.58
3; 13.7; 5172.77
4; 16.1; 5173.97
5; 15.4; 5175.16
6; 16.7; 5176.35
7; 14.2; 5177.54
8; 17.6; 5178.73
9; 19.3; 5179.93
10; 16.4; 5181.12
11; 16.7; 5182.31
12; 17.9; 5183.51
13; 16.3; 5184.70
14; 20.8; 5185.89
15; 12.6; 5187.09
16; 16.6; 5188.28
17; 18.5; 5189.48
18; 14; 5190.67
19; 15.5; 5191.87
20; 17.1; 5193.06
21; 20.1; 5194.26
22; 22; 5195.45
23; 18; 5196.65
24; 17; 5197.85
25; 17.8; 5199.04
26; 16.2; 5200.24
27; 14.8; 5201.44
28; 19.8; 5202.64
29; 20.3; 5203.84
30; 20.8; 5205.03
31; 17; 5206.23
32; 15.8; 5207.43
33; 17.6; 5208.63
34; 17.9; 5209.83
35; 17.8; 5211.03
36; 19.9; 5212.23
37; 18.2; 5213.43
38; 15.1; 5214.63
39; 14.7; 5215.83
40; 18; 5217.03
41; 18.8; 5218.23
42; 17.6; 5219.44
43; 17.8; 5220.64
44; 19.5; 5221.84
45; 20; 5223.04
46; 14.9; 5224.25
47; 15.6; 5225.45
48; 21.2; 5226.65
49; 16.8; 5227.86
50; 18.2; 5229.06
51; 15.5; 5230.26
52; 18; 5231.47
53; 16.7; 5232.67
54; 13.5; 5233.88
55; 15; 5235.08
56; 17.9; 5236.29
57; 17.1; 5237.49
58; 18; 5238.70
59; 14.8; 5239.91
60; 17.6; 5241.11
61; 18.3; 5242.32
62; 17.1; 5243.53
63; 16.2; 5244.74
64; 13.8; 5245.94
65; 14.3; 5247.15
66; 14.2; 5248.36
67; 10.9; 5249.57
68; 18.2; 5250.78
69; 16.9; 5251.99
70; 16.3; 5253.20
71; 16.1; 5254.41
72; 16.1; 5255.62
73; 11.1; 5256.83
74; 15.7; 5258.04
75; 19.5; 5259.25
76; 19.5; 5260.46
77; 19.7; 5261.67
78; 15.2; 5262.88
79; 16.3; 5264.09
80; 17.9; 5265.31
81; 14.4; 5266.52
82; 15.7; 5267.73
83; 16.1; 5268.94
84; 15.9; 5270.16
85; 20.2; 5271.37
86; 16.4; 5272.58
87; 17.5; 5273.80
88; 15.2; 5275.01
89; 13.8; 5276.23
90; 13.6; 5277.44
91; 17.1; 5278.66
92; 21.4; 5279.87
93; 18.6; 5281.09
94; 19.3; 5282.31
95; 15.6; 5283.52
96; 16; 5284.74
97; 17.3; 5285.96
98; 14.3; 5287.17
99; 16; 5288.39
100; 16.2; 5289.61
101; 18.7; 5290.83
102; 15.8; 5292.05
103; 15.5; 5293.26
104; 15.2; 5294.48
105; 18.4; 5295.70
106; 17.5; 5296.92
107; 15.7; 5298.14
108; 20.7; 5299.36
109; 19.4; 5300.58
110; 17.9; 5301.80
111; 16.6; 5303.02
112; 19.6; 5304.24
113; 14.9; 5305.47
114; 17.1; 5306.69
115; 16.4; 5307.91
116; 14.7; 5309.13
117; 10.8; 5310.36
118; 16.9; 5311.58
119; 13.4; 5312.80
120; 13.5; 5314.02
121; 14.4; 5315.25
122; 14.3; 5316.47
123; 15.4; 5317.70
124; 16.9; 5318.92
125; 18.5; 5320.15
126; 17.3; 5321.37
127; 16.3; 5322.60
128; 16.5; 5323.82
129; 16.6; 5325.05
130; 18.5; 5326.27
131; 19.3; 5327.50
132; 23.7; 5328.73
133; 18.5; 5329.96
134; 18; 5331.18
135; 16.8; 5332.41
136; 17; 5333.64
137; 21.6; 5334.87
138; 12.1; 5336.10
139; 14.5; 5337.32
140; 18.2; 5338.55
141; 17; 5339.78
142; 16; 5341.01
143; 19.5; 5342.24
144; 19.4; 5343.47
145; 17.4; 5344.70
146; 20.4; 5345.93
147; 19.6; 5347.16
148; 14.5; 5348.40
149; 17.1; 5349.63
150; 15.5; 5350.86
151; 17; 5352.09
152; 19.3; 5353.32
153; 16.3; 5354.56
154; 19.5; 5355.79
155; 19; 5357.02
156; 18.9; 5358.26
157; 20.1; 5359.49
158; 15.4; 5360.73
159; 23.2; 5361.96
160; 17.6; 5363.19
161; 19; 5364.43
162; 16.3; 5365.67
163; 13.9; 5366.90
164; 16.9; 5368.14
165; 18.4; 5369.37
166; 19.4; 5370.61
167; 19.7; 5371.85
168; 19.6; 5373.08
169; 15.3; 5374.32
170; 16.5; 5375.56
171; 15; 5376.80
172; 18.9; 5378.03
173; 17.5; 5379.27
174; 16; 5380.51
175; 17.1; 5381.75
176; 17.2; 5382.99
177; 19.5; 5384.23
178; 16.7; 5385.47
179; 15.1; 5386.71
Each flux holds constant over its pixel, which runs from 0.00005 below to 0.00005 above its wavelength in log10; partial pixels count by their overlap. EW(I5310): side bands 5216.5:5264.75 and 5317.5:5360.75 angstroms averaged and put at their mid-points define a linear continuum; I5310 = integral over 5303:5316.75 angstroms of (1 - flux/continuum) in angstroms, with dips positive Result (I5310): 1.8 angstroms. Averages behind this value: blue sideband 16.7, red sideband 17.8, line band 15.2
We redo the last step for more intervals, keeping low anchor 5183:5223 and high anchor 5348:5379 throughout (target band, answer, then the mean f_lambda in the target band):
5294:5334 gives 1.87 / 16.9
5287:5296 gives 0.72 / 16.3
